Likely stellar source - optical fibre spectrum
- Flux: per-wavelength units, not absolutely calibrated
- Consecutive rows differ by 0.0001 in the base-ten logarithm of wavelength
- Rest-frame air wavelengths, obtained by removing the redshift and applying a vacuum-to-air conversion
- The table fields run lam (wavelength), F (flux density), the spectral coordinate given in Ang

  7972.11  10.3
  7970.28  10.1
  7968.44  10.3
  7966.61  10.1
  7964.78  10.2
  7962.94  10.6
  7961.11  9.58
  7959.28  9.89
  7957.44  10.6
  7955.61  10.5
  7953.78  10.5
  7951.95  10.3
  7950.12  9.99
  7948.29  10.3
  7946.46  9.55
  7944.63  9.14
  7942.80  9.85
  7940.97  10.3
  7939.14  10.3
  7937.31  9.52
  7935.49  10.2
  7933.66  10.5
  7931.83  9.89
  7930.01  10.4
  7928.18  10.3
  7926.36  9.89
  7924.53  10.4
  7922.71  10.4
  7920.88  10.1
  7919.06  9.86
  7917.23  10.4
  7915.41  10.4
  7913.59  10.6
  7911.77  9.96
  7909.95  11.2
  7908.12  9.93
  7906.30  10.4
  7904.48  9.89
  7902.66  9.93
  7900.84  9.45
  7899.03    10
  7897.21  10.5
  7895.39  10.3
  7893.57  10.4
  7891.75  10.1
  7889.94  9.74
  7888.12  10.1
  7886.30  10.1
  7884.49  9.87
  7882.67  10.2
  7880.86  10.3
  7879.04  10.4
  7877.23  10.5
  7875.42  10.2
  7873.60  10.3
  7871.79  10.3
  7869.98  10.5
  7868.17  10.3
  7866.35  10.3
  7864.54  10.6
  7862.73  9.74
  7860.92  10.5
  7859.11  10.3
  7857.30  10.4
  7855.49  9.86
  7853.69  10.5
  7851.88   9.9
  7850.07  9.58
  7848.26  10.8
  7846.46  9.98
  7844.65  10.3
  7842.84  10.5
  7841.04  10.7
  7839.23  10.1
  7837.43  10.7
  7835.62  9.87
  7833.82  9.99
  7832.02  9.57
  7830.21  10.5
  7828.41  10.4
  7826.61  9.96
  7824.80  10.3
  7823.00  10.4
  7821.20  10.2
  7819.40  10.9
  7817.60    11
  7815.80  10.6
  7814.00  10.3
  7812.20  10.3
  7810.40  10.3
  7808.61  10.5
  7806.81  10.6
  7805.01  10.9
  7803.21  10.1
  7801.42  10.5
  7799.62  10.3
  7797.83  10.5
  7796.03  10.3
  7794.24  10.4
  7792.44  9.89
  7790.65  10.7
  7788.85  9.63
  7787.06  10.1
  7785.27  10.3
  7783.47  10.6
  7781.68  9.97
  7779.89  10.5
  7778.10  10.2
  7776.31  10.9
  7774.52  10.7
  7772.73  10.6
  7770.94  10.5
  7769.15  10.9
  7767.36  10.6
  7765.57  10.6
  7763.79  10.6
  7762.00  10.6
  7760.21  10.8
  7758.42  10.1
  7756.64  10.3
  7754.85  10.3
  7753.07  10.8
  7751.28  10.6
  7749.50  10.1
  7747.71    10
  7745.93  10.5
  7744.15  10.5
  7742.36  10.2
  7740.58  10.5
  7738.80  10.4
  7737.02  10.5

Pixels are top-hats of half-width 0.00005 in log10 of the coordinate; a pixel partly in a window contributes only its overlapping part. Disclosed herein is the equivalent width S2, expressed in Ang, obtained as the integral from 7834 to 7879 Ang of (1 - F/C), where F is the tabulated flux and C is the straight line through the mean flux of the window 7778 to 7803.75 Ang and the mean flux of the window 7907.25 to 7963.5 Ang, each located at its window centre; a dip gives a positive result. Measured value -0.2 Ang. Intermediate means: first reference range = 10.3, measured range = 10.3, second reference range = 10.2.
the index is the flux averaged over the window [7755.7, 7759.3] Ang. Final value 10.2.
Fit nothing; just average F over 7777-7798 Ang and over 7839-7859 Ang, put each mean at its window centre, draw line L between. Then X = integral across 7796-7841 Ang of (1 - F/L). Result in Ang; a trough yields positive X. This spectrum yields -0.5 Ang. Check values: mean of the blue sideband 10.3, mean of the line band 10.4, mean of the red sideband 10.2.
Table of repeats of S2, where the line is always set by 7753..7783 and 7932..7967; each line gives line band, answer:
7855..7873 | 0.0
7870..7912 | 0.2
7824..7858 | 0.5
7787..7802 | 0.3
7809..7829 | 0.0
